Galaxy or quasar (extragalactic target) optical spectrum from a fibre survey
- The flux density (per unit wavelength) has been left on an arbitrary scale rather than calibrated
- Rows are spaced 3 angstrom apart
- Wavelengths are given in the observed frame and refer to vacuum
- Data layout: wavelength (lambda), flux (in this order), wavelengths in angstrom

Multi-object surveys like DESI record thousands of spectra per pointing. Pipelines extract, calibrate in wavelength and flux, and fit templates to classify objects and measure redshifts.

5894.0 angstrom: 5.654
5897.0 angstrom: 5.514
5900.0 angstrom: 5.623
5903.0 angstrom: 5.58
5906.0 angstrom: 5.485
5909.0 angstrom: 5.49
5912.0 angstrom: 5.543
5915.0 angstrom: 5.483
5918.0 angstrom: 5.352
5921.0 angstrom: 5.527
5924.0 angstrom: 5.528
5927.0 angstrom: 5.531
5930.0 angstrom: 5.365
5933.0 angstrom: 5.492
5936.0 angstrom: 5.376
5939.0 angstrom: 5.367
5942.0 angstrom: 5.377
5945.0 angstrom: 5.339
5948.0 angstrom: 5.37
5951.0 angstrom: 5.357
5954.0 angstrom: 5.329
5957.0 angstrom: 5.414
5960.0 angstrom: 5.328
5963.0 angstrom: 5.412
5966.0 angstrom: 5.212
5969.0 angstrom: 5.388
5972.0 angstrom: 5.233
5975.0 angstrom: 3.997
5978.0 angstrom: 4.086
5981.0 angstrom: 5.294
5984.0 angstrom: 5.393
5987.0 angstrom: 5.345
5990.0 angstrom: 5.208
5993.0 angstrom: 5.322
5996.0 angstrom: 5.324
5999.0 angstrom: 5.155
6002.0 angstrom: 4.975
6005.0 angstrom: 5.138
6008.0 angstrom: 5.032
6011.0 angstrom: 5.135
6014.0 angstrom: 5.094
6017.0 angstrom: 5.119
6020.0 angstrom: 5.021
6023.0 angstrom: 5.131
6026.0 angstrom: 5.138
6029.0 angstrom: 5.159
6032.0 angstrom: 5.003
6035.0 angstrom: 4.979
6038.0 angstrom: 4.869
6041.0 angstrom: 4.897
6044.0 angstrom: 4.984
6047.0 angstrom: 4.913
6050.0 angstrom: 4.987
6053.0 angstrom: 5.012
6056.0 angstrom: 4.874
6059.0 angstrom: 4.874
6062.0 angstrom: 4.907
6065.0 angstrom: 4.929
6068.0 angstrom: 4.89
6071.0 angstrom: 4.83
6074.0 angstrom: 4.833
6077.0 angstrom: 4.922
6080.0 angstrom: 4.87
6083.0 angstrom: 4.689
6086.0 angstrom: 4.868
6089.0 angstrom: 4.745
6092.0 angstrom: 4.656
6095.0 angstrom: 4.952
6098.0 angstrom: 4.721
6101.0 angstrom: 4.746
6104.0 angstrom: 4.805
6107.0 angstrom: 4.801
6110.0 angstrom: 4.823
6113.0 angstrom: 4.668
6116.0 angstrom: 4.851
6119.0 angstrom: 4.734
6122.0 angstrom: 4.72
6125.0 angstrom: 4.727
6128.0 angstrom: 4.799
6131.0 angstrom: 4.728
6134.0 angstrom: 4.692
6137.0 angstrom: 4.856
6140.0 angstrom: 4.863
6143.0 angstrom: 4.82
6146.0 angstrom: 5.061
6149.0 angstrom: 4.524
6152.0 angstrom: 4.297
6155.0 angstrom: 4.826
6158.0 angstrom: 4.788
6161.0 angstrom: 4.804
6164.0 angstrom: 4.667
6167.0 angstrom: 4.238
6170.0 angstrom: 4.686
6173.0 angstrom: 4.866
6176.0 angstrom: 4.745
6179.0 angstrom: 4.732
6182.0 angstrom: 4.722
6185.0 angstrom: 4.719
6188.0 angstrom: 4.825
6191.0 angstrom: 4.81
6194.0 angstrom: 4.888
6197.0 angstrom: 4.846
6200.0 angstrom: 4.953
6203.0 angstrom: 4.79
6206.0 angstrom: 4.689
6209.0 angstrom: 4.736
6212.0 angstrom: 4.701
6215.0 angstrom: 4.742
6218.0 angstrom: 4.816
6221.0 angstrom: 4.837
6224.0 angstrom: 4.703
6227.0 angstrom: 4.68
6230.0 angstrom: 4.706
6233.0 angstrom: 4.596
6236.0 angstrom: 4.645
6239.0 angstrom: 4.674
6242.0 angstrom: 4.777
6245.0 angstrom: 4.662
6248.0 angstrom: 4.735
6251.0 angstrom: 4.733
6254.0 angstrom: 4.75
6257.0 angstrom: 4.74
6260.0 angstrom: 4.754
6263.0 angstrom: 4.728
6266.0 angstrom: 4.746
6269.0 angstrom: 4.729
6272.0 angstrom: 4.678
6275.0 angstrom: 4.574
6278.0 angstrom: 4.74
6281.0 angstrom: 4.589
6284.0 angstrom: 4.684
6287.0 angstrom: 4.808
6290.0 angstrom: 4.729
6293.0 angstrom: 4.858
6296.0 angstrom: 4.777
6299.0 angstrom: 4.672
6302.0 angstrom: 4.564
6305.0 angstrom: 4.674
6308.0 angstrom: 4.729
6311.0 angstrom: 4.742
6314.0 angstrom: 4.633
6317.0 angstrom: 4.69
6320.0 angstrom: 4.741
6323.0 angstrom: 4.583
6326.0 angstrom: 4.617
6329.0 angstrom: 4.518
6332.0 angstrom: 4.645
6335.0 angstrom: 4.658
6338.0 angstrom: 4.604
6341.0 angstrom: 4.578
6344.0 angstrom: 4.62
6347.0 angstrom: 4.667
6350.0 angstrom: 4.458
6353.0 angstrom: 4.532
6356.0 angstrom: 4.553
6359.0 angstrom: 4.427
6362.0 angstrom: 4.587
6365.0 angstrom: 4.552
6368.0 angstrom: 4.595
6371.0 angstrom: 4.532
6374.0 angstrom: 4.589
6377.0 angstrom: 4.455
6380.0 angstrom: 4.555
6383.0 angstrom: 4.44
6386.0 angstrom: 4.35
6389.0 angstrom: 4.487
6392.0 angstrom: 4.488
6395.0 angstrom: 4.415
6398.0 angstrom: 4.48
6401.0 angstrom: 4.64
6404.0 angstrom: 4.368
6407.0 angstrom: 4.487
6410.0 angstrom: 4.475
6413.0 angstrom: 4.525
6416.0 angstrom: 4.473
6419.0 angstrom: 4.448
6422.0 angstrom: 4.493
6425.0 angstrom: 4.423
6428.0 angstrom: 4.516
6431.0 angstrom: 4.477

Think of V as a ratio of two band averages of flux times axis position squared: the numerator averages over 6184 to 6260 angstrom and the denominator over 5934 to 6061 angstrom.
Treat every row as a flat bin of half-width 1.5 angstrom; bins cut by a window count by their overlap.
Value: 1.0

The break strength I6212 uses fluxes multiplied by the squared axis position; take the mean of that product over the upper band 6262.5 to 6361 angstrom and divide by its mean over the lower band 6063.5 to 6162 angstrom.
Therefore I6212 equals 1.04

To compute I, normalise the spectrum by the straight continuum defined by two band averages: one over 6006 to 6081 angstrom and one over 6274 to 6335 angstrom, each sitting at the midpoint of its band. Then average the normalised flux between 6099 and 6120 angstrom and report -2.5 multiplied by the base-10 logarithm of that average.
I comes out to 0.03 mag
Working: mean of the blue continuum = 4.98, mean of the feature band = 4.78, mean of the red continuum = 4.68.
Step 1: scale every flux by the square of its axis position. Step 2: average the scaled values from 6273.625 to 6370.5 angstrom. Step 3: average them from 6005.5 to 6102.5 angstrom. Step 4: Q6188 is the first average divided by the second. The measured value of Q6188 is 1.0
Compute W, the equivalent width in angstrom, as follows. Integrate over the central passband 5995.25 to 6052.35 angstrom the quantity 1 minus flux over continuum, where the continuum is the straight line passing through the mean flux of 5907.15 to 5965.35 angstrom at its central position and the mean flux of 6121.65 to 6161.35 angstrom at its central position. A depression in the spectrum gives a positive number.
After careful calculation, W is 0.9 angstrom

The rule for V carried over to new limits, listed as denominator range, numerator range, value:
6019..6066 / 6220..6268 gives 1.01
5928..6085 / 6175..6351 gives 1.01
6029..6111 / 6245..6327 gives 1.04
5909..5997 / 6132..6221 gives 0.97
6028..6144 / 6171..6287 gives 1.02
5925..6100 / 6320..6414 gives 1.00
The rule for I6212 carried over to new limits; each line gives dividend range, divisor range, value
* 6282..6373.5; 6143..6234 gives 1.02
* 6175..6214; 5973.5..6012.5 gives 1.02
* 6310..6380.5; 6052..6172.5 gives 1.04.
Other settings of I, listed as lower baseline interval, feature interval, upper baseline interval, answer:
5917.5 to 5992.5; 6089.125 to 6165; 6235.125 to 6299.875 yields 0.05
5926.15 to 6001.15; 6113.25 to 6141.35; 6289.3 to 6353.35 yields 0.04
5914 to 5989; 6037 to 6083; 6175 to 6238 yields 0.03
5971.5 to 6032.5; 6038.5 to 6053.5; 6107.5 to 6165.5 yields 0.00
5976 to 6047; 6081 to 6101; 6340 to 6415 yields 0.04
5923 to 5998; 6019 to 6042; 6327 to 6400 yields 0.02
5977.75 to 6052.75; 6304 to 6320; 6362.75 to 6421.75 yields -0.02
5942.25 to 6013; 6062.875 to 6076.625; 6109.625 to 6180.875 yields 0.01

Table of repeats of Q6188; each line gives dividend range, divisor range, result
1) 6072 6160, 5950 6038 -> 0.97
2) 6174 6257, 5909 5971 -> 0.96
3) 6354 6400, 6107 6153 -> 1.03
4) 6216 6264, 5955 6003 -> 1.00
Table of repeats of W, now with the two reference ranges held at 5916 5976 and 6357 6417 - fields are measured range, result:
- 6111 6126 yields 0.8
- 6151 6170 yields 1.2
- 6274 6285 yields 0.1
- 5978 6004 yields 0.3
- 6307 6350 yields -0.3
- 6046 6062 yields 0.6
